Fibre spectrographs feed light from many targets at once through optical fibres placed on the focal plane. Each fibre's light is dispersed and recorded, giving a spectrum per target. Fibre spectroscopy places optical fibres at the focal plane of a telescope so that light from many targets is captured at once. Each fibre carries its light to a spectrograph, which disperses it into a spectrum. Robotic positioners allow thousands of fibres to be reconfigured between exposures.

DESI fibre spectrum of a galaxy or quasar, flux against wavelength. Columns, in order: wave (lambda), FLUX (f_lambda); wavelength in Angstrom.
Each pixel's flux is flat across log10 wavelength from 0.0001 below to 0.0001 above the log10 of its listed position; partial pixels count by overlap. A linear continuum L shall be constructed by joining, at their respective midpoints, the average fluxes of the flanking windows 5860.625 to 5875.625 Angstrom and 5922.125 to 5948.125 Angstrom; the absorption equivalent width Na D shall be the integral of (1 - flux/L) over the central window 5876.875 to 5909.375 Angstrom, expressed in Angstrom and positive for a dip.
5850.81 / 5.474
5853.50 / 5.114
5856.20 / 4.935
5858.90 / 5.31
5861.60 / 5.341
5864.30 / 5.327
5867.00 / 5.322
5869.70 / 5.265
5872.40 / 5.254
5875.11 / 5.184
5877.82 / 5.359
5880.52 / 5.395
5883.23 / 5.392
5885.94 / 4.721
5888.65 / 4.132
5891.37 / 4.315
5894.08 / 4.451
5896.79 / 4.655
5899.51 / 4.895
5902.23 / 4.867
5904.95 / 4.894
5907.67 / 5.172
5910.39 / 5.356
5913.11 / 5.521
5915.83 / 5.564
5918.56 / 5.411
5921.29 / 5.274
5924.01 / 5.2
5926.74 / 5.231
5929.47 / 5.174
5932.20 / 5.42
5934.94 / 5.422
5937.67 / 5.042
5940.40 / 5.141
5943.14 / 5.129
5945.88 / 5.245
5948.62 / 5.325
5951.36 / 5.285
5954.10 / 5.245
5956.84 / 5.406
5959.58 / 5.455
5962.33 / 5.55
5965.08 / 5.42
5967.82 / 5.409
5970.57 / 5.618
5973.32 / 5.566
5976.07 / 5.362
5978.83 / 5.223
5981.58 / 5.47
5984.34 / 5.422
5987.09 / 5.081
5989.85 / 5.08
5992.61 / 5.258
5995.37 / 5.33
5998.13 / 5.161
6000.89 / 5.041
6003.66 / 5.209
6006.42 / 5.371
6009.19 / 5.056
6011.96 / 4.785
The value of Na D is 2.5 Angstrom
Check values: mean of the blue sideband 5.29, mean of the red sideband 5.23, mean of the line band 4.85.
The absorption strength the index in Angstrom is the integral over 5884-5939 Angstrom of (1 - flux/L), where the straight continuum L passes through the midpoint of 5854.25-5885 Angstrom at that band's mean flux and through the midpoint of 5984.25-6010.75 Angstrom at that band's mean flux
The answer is 2.11 Angstrom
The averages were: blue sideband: 5.27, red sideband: 5.19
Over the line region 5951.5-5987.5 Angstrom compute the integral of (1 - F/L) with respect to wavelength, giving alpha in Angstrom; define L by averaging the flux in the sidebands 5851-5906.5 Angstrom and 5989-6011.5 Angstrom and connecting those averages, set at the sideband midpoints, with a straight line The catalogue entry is -1.9 Angstrom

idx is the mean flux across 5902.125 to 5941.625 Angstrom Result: 5.26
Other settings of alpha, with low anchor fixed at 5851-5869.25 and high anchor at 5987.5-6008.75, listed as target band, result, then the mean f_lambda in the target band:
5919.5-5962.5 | -0.5 Angstrom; 5.28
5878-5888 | 0.2 Angstrom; 5.12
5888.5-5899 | 1.5 Angstrom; 4.46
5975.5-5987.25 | -0.3 Angstrom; 5.33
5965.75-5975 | -0.6 Angstrom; 5.52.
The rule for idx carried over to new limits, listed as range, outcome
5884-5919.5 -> 4.92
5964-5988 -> 5.4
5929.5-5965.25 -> 5.3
